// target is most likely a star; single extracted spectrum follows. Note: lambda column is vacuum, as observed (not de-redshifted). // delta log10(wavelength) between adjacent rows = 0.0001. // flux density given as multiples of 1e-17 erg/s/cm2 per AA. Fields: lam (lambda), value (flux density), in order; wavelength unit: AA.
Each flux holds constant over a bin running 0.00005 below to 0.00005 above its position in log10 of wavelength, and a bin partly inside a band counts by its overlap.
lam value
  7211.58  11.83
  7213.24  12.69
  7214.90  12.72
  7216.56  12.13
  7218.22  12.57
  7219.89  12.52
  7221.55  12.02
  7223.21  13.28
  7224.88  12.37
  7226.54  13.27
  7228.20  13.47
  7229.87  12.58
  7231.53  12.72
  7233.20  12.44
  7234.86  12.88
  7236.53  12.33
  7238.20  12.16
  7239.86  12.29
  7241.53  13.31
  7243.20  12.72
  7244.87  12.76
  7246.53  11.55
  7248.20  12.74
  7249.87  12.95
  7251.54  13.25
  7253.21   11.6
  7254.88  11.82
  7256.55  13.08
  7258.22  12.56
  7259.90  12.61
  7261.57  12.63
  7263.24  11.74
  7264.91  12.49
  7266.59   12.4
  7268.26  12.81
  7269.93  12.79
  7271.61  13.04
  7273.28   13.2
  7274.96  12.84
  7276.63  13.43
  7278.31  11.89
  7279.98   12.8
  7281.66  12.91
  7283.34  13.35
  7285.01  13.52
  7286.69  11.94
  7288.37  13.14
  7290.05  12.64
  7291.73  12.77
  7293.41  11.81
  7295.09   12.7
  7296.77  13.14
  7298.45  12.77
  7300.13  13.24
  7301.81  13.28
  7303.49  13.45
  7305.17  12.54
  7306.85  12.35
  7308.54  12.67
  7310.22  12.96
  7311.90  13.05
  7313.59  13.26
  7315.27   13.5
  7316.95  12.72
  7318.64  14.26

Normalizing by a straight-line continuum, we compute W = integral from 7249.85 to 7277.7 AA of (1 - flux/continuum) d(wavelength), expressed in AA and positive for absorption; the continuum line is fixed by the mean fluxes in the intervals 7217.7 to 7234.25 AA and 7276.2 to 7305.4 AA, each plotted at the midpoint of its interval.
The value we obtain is 0.3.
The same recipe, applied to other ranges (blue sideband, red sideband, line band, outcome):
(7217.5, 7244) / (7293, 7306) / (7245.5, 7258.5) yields 0.3 AA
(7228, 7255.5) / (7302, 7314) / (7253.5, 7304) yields 0.0 AA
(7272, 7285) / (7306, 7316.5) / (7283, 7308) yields 0.3 AA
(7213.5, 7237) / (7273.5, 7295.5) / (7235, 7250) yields 0.2 AA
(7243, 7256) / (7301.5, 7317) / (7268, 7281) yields -0.2 AA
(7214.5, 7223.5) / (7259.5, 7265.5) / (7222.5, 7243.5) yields -0.5 AA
